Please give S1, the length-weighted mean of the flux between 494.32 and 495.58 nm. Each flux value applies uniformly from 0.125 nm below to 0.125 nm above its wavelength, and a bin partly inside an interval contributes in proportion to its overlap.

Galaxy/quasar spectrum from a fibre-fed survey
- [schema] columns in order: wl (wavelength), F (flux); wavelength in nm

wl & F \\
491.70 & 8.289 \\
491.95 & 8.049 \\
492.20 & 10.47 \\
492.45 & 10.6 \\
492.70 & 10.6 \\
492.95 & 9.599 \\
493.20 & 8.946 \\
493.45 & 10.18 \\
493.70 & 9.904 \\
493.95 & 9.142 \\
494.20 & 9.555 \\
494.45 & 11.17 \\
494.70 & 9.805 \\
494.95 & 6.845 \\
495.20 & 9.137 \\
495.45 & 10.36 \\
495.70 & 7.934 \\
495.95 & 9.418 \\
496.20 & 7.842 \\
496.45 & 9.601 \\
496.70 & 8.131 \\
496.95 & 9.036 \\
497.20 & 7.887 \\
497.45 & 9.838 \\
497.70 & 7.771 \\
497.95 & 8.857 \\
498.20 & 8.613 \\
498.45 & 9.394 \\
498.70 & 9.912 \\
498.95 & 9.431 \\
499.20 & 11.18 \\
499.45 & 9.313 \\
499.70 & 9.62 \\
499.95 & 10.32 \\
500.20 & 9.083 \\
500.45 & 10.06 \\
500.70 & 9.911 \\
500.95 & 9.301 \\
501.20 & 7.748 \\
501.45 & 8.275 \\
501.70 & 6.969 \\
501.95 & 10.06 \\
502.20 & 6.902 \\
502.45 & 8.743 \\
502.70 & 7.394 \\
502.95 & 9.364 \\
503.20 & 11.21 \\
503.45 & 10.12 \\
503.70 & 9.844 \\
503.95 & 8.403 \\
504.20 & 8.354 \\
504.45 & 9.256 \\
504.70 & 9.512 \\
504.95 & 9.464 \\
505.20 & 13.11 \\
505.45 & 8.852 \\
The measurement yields 9.46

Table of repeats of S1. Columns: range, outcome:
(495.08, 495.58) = 9.74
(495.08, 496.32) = 8.94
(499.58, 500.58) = 9.77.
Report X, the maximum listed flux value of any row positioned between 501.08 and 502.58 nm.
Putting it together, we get 10.06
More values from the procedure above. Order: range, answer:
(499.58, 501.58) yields 10.32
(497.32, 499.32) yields 11.18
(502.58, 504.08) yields 11.21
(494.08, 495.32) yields 11.17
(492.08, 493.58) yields 10.6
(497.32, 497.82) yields 9.838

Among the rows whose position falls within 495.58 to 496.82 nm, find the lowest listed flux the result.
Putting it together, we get 7.842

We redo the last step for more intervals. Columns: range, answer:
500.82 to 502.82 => 6.902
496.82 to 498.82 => 7.771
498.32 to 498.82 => 9.394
